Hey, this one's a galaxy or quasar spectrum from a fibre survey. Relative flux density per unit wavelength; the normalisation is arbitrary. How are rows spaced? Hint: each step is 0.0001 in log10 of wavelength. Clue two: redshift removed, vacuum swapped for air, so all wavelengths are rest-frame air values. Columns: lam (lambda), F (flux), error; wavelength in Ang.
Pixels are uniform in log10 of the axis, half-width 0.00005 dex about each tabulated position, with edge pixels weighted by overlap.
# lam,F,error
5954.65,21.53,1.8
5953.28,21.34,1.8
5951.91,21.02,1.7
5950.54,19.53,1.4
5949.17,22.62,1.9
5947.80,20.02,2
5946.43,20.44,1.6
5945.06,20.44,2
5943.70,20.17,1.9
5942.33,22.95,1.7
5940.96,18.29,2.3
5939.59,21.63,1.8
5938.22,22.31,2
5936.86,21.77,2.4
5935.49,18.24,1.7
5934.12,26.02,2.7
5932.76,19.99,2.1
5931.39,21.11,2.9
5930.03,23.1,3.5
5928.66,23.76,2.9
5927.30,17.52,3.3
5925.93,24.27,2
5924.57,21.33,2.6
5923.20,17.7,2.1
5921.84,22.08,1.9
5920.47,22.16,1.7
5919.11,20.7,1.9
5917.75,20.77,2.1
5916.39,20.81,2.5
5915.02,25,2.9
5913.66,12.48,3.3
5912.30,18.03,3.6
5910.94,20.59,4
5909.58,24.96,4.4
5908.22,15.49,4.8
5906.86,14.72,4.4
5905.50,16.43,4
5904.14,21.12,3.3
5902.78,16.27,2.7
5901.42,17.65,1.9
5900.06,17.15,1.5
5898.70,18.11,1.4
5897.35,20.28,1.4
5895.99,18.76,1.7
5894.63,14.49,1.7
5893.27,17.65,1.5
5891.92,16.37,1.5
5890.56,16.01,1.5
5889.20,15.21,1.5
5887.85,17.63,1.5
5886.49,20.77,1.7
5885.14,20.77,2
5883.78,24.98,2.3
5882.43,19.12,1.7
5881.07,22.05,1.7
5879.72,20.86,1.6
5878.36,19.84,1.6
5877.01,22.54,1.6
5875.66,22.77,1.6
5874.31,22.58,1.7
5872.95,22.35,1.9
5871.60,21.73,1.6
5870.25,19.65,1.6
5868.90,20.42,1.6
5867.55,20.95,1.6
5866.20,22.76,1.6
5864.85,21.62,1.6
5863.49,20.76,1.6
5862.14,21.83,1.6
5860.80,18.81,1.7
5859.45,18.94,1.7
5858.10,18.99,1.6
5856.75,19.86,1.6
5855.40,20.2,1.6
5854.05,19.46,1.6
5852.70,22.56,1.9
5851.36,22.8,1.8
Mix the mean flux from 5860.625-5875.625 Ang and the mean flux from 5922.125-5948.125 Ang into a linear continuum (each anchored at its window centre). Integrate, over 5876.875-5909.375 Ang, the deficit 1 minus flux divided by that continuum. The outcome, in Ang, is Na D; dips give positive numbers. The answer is 4.2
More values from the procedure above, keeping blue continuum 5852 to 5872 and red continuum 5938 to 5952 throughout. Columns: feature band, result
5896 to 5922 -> 1.97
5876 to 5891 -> 0.38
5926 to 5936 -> -0.42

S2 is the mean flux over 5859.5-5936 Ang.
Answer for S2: 20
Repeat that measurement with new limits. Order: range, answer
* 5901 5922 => 19.3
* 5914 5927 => 21.3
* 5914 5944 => 21.3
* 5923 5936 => 21.5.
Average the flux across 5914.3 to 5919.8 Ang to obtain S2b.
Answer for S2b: 21.8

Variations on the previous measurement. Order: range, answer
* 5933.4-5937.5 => 22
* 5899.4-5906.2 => 17.7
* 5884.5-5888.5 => 19.7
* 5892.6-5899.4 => 17.9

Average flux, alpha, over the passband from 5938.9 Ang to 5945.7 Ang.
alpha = 20.7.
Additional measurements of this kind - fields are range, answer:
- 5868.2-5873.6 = 21.1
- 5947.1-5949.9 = 21.3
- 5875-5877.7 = 22.7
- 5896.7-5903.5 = 17.9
